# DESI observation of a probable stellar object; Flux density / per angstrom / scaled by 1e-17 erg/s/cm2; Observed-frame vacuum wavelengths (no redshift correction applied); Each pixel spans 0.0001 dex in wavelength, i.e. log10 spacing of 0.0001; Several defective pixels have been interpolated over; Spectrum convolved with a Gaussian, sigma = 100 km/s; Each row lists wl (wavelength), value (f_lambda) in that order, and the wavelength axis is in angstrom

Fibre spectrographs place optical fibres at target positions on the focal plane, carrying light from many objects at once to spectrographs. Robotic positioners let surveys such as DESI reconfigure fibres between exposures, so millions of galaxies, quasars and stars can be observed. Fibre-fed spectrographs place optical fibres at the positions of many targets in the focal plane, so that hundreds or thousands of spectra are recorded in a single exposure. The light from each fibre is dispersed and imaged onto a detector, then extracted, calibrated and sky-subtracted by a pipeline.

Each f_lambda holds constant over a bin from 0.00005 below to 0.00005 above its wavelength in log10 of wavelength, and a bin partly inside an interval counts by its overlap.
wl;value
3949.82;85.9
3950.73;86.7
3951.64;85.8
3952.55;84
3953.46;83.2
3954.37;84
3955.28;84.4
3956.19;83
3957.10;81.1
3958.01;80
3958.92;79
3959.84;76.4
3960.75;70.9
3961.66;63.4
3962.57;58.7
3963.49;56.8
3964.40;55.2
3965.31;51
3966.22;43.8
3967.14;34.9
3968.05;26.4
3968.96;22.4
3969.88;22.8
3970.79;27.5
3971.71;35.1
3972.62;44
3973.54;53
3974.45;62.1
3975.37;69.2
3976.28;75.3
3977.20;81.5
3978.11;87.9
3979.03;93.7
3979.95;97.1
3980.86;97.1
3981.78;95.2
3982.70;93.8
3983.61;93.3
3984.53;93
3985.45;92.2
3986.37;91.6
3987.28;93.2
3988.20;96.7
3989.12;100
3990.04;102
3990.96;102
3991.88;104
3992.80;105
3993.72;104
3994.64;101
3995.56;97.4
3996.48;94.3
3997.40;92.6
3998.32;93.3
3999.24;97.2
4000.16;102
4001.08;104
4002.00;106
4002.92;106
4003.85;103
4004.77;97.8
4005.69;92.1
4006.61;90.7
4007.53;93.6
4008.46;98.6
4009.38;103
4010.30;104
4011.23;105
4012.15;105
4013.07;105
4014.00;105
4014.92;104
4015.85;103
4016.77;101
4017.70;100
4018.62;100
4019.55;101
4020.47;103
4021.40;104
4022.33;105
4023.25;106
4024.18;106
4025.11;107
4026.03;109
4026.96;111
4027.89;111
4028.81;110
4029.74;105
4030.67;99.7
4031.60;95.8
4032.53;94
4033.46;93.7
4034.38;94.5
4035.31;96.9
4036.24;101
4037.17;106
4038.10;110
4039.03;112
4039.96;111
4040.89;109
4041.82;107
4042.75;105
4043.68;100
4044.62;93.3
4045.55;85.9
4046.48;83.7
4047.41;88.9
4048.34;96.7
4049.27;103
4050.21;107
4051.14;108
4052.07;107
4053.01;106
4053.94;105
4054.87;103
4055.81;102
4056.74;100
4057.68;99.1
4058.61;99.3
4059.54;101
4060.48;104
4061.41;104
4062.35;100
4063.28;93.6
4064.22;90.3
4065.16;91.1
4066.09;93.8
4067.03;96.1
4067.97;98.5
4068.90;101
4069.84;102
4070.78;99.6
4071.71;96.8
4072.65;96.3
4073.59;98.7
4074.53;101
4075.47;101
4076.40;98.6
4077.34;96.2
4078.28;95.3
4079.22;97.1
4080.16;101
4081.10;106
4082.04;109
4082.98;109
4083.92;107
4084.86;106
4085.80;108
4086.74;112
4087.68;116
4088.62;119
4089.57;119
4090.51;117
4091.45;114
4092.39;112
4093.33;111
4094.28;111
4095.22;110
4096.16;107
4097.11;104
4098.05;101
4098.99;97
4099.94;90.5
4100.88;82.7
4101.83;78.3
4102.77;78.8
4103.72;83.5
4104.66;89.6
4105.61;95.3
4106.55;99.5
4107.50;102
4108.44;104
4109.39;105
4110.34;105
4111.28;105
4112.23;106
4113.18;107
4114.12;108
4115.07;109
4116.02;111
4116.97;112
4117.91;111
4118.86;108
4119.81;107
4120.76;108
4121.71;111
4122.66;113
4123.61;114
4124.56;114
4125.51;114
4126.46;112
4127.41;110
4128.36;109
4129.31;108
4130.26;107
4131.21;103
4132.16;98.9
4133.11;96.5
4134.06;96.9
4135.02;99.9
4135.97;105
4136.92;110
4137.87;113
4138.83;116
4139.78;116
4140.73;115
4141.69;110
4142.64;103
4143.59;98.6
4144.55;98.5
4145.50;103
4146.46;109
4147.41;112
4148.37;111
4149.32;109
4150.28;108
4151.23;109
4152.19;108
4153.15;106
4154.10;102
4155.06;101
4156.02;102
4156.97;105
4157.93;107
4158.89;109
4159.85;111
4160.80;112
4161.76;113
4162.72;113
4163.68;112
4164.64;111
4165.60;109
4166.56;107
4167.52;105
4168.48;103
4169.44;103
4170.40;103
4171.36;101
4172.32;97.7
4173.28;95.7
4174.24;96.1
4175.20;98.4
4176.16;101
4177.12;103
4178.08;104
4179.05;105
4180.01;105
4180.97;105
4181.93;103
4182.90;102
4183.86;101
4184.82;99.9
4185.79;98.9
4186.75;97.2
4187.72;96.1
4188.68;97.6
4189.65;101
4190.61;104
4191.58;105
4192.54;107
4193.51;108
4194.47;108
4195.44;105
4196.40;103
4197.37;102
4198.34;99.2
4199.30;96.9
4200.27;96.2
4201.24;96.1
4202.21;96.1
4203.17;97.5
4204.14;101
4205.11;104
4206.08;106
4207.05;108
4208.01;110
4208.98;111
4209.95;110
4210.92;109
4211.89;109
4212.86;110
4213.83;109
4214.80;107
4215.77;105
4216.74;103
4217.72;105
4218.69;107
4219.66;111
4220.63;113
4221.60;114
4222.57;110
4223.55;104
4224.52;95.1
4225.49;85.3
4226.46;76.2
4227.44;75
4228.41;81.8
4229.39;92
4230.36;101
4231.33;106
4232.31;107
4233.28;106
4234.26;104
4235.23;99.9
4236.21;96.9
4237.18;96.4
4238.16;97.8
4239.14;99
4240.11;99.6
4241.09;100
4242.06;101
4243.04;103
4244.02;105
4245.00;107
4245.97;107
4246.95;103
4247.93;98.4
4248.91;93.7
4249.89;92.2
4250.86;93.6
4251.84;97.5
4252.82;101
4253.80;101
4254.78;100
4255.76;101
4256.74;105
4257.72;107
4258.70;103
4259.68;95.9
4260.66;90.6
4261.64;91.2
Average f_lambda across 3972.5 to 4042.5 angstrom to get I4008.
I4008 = 98.2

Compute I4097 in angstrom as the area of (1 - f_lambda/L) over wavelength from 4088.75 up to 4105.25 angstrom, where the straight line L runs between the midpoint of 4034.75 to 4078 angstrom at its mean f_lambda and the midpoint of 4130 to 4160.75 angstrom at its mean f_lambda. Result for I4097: 0.4 angstrom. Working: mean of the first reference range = 100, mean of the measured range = 101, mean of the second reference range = 106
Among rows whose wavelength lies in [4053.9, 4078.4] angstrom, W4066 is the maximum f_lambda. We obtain 105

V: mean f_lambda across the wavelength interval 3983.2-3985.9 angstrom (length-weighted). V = 92.7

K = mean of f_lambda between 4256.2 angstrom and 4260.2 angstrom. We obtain 103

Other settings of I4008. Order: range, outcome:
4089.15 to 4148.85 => 105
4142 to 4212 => 104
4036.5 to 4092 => 103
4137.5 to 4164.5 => 108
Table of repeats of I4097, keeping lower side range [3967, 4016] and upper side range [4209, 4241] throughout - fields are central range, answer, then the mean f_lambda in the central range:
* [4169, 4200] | -0.8 angstrom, 102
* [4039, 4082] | -3.9 angstrom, 99.8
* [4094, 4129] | -3.3 angstrom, 104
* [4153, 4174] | -1.7 angstrom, 106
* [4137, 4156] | -2.2 angstrom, 108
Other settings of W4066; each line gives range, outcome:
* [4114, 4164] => 116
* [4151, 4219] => 113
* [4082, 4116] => 119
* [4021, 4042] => 112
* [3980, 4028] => 111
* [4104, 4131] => 114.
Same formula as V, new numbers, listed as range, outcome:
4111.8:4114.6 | 107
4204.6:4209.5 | 108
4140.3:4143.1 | 109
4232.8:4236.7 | 102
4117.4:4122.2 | 109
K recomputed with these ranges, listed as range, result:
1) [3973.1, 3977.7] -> 68.6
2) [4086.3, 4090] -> 116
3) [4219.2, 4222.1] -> 113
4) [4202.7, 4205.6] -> 101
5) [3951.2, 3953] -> 84.9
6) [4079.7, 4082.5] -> 105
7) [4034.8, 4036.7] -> 98.8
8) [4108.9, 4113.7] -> 106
